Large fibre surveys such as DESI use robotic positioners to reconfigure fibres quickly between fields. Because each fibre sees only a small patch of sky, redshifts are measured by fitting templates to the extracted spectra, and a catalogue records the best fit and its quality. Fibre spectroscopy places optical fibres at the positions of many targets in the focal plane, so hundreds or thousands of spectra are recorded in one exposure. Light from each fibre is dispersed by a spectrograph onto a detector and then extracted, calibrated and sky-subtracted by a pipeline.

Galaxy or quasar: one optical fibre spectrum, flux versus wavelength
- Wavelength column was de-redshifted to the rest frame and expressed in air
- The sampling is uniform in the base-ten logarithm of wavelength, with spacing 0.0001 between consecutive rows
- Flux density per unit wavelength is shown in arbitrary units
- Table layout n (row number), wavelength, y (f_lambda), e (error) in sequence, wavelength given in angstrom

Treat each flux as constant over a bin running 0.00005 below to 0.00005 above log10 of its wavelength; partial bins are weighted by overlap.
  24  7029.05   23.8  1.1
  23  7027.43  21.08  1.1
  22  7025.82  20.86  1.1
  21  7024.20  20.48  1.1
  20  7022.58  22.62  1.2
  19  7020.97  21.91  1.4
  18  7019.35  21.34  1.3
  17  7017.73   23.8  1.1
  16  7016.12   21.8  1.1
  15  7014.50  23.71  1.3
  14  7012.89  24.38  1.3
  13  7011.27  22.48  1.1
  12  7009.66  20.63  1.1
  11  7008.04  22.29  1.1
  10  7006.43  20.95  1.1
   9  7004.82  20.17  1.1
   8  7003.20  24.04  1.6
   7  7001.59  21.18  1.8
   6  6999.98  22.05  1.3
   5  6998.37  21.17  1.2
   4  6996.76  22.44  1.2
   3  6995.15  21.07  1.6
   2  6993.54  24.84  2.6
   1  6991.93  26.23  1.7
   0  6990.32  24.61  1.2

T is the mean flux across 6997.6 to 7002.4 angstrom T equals 21.5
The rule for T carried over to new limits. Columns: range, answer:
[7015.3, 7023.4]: 22.3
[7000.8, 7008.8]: 21.7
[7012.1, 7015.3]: 24.1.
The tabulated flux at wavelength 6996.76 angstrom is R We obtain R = 22.44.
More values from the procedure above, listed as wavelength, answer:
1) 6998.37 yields 21.17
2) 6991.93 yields 26.23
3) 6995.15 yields 21.07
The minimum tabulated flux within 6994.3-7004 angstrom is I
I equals 21.07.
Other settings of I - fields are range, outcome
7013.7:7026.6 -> 20.48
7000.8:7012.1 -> 20.17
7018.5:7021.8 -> 21.34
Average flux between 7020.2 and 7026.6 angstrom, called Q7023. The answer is 21.5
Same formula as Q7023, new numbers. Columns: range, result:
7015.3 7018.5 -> 22.8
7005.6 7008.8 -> 21.6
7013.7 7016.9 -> 22.7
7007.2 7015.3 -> 22.7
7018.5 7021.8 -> 21.7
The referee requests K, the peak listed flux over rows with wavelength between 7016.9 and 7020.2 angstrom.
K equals 23.8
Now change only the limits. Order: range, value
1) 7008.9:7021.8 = 24.38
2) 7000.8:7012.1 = 24.04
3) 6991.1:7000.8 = 26.23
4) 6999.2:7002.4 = 22.05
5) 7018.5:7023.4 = 22.62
